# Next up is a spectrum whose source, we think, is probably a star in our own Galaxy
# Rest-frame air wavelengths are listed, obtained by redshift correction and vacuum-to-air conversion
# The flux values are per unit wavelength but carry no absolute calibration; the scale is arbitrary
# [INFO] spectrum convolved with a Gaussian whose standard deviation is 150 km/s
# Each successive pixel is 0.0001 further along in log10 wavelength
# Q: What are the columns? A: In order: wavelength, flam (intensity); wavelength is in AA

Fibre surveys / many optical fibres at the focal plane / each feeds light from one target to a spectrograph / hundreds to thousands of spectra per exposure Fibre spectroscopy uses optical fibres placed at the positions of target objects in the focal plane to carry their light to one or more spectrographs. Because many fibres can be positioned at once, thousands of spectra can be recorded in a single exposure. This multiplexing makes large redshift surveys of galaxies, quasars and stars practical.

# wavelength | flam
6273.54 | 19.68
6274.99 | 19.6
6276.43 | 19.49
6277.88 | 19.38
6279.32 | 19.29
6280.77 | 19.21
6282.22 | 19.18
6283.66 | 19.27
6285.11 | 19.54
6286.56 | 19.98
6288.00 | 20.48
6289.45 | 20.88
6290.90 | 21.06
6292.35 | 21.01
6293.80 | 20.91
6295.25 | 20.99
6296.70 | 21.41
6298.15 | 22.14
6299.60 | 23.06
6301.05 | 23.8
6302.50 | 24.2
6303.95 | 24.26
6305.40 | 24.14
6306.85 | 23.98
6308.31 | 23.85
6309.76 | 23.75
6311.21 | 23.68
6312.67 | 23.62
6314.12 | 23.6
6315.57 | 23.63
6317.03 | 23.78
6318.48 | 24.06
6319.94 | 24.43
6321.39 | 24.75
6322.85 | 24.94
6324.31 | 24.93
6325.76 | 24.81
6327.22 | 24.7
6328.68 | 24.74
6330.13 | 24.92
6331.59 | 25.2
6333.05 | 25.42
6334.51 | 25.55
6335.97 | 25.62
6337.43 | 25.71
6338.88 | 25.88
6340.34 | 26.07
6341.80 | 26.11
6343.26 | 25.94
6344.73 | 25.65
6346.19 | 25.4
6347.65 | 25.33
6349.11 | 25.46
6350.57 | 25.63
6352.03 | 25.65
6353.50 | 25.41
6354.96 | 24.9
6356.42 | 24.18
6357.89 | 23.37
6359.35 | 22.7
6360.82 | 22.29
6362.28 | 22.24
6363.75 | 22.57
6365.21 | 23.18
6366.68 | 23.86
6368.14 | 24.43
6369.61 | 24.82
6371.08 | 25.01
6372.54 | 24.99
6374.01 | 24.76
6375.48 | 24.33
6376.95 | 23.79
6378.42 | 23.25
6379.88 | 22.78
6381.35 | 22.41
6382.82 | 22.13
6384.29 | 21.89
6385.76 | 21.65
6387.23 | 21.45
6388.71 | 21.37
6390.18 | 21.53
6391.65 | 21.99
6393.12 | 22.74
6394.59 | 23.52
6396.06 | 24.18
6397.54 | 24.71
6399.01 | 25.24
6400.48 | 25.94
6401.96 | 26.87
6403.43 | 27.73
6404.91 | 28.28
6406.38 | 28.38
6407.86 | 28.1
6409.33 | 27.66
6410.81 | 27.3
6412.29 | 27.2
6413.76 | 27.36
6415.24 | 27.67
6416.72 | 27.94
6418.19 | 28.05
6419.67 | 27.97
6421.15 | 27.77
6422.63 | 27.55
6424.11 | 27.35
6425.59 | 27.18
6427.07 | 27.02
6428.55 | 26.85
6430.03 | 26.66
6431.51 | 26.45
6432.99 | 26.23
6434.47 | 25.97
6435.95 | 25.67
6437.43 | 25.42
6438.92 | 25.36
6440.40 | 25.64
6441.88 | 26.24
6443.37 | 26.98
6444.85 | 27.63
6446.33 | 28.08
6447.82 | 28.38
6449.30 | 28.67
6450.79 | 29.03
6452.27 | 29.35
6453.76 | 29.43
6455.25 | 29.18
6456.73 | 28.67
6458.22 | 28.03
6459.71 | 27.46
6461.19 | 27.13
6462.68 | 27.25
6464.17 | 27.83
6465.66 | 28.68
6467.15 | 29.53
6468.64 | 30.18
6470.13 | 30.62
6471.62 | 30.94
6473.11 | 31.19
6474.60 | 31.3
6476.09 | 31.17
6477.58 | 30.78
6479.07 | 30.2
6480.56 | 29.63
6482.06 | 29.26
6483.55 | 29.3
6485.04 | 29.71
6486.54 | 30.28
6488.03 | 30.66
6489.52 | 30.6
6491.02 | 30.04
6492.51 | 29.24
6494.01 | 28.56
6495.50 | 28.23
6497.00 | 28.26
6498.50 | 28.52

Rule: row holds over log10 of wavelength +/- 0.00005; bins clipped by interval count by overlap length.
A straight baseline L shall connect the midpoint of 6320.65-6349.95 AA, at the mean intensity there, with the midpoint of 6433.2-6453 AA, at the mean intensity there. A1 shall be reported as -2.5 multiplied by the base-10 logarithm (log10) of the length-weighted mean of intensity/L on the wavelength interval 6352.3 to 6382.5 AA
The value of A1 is 0.09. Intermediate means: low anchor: 25.4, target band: 23.8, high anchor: 27.1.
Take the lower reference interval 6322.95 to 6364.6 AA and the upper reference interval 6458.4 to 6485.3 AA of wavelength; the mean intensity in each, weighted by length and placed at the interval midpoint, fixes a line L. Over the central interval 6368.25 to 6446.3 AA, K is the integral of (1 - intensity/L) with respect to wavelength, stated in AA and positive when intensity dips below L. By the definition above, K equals 4.8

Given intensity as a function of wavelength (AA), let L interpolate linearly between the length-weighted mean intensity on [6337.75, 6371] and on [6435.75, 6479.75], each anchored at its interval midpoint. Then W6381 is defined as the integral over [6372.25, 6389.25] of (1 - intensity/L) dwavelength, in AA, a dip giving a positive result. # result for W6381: 1.83 AA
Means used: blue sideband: 24.6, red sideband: 28.6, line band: 22.9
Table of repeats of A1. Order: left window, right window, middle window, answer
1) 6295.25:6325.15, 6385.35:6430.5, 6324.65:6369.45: -0.01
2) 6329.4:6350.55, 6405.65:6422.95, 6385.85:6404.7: 0.14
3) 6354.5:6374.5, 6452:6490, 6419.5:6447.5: 0.03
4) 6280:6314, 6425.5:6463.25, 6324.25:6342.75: -0.09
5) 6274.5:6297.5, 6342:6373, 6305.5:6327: -0.10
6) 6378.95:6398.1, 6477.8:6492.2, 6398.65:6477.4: -0.06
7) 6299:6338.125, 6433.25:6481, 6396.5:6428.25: 0.00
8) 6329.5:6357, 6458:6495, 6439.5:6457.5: 0.02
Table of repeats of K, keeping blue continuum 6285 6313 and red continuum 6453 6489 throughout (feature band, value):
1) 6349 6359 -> -0.1 AA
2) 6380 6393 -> 2.1 AA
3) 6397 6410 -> -0.1 AA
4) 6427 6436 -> 0.5 AA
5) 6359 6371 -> 0.8 AA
